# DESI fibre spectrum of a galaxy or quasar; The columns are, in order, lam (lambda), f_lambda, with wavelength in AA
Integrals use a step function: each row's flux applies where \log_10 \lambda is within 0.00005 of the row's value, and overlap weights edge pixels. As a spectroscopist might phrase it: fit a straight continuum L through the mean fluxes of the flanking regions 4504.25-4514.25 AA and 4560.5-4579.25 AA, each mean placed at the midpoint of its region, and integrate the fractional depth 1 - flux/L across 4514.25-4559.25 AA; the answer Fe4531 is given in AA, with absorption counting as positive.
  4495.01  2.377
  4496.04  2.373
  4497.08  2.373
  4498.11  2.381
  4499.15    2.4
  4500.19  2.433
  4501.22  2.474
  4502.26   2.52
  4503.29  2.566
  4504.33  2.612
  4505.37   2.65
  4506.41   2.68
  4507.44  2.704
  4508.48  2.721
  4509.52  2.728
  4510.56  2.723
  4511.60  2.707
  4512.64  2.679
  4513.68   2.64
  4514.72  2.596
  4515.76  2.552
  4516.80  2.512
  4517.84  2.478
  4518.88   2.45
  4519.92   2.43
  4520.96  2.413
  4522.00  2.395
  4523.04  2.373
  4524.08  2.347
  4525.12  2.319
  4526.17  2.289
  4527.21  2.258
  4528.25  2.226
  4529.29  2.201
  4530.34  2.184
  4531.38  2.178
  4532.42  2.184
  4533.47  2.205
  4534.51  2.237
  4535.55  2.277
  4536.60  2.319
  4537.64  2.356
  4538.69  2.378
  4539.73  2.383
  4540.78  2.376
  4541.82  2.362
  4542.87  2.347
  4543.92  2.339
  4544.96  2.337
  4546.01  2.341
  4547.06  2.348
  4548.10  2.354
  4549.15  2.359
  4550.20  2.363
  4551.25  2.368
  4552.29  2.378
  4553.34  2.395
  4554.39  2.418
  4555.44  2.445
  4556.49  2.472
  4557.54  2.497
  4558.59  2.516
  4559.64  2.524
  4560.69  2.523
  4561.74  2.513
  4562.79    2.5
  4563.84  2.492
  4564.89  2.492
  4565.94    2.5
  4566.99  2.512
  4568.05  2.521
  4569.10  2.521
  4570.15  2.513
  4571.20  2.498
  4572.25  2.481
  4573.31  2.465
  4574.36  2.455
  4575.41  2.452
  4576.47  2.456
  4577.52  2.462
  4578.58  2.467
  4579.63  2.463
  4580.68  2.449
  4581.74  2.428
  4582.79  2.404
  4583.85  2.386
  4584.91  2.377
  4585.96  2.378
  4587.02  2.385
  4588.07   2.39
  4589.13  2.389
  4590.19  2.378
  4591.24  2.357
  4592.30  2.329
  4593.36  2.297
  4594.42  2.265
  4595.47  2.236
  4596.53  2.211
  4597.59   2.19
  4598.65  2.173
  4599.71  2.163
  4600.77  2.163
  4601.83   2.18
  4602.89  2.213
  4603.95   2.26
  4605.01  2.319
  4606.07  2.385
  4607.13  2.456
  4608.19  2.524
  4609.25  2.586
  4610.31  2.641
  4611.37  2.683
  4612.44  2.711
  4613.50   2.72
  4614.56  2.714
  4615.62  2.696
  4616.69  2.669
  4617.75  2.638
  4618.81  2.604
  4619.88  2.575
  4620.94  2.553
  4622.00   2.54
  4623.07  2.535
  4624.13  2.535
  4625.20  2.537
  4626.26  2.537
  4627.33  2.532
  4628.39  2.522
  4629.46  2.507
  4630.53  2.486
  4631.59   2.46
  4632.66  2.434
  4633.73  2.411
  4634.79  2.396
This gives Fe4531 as 4.1 AA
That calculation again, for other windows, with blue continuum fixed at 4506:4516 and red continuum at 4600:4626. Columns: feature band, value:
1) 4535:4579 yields 2.9 AA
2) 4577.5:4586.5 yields 0.5 AA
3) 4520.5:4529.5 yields 1.1 AA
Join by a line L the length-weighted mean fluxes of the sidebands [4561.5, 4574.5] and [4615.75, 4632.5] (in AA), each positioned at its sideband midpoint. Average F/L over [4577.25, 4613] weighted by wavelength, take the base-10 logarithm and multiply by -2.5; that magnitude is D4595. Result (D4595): 0.07 mag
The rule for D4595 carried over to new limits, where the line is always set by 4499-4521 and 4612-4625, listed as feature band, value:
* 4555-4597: 0.07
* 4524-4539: 0.15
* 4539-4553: 0.10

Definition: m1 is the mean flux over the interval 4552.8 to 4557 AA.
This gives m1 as 2.43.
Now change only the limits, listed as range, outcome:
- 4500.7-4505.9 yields 2.57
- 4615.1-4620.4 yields 2.63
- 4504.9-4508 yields 2.68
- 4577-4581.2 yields 2.46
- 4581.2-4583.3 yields 2.42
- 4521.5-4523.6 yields 2.39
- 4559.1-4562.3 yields 2.52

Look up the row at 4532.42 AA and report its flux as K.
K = 2.184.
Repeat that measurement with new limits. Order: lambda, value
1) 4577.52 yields 2.462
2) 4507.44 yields 2.704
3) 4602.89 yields 2.213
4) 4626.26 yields 2.537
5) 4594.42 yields 2.265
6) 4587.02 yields 2.385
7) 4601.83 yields 2.18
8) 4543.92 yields 2.339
